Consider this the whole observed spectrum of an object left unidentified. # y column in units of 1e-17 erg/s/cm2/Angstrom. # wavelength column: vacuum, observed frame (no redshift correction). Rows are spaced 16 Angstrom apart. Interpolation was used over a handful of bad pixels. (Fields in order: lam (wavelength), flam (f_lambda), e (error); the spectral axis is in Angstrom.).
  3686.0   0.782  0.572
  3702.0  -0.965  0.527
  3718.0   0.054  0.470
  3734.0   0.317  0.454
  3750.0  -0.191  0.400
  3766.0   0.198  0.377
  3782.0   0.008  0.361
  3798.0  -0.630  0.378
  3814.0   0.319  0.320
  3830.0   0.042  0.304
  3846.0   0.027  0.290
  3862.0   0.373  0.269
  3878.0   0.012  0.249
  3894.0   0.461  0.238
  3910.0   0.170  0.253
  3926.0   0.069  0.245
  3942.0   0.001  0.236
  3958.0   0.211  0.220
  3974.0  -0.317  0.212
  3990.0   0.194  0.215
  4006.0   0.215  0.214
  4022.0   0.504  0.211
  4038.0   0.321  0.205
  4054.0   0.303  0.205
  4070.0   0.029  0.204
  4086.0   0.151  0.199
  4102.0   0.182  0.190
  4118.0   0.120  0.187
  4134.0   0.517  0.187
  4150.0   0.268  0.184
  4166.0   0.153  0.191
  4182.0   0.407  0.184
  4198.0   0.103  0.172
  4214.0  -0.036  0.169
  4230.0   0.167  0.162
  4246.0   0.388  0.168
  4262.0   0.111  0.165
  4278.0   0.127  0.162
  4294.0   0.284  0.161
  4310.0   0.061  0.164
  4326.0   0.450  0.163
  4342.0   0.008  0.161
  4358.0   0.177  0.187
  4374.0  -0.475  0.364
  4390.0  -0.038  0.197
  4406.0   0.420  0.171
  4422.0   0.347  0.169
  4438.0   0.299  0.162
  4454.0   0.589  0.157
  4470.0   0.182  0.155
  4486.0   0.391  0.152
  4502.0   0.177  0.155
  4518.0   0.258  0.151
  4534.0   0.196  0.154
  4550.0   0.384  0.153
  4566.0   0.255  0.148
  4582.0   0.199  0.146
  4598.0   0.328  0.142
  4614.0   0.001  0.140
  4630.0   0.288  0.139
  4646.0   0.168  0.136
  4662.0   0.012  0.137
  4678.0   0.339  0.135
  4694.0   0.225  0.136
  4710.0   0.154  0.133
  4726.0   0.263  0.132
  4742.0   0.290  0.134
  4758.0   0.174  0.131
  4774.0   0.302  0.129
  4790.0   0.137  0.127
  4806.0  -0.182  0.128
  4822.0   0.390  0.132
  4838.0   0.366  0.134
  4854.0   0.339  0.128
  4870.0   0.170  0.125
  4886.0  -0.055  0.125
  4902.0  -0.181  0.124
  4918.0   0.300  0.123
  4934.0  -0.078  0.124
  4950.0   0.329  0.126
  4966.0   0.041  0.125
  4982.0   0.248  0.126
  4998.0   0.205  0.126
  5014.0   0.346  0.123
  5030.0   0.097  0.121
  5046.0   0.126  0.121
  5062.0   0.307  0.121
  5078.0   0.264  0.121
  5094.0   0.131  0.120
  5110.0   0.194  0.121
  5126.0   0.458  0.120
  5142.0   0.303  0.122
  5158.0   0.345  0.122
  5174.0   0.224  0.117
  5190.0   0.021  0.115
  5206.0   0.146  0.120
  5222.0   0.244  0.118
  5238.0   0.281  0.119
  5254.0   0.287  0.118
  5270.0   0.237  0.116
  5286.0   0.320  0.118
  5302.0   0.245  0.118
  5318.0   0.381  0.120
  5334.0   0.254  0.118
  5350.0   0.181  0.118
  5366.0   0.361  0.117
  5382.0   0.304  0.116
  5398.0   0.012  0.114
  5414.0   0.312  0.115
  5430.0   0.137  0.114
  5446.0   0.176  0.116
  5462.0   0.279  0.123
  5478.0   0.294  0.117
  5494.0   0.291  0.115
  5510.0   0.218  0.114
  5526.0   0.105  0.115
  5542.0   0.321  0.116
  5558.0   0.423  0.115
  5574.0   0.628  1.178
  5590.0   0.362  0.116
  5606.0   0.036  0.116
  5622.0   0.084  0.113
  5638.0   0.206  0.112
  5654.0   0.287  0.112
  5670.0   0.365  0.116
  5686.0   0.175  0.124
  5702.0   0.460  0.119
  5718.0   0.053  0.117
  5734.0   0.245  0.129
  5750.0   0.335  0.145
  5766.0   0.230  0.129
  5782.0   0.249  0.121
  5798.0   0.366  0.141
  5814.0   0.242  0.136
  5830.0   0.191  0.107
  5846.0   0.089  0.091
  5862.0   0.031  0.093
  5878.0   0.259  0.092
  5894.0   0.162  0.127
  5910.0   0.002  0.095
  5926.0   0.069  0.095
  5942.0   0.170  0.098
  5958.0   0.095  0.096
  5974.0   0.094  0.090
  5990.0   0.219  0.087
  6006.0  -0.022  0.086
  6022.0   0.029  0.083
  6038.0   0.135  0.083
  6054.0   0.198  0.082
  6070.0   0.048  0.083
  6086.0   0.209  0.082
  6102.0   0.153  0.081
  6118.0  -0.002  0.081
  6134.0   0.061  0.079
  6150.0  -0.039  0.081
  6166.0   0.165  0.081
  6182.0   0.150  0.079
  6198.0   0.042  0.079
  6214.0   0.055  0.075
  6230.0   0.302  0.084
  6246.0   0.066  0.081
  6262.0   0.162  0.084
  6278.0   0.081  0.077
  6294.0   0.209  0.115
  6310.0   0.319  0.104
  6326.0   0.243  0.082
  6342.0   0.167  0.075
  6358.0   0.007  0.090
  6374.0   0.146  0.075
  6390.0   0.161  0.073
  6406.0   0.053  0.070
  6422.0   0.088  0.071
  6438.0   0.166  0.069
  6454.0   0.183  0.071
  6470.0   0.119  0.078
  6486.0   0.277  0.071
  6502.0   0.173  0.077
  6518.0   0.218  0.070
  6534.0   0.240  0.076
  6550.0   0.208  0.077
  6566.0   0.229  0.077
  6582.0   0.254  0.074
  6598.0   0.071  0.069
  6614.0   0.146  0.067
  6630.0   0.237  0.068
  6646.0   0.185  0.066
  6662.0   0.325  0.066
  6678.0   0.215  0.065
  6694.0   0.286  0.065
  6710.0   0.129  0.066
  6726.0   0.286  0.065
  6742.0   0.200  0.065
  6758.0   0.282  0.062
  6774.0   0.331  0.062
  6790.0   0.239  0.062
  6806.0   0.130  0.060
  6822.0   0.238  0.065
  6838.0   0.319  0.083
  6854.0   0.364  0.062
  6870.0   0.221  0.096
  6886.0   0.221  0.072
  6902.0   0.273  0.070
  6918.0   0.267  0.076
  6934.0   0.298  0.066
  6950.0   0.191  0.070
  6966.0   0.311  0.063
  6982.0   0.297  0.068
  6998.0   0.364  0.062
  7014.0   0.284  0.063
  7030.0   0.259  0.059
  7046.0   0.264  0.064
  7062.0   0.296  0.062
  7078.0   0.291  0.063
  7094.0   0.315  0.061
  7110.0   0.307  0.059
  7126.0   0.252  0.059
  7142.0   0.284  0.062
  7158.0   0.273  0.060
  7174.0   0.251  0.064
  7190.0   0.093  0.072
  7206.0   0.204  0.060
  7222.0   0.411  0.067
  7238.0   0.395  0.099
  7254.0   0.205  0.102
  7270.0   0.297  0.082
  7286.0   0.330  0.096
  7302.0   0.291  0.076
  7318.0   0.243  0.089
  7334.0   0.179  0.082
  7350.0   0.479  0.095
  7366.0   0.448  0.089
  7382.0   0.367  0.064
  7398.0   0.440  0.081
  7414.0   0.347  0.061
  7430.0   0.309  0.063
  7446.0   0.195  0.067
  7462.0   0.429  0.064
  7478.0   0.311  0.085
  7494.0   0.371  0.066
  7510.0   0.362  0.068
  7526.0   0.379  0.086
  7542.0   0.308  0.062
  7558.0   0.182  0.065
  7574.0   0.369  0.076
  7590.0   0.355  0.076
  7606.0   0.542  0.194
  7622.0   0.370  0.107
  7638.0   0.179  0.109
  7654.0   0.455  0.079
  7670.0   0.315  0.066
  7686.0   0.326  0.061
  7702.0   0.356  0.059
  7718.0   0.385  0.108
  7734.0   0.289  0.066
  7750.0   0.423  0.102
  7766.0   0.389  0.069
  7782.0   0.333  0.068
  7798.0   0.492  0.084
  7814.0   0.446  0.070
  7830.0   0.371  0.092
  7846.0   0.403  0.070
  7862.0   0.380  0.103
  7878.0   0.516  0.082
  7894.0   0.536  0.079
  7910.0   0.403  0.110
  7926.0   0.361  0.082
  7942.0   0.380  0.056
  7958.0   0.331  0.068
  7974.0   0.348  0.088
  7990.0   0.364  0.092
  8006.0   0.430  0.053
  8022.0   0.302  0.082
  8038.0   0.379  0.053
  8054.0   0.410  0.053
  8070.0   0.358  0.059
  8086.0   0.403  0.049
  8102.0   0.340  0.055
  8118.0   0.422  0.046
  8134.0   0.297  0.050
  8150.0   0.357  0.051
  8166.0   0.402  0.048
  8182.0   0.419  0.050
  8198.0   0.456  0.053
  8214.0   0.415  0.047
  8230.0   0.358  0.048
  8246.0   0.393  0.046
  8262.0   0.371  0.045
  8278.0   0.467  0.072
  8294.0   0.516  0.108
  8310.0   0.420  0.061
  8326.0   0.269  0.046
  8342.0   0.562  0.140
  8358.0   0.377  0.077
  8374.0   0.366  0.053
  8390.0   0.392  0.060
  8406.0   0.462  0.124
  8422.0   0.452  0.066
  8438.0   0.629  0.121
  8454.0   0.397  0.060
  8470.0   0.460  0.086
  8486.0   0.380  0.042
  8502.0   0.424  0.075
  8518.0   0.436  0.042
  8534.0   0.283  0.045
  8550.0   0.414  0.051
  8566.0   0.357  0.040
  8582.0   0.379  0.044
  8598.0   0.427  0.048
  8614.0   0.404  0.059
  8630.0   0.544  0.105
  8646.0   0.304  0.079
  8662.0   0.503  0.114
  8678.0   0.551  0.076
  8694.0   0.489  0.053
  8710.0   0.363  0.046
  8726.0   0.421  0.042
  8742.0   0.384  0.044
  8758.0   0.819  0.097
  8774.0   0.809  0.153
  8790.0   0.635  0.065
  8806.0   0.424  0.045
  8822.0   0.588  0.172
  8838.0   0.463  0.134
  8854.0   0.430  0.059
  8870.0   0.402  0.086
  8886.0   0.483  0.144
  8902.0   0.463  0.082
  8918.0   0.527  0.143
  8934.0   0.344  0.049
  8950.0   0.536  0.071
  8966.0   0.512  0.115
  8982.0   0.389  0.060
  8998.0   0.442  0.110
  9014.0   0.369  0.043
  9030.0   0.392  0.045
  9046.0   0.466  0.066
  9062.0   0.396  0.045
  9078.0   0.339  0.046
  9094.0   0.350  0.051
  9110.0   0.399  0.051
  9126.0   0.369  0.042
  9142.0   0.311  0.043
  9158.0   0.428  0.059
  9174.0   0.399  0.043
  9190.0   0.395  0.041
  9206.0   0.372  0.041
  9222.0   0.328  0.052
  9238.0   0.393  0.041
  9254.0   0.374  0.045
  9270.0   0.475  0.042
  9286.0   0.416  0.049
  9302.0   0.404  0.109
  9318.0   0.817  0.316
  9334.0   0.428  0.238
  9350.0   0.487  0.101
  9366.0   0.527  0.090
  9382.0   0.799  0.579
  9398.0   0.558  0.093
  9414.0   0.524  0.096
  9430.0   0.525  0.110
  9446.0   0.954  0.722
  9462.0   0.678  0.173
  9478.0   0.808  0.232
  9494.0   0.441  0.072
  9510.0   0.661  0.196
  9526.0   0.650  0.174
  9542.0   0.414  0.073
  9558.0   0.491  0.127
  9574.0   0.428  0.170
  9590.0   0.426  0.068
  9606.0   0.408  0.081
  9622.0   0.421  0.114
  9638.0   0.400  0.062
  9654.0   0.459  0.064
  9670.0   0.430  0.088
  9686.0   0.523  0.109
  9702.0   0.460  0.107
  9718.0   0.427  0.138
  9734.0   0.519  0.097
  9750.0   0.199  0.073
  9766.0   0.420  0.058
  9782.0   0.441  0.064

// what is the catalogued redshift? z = 0.750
